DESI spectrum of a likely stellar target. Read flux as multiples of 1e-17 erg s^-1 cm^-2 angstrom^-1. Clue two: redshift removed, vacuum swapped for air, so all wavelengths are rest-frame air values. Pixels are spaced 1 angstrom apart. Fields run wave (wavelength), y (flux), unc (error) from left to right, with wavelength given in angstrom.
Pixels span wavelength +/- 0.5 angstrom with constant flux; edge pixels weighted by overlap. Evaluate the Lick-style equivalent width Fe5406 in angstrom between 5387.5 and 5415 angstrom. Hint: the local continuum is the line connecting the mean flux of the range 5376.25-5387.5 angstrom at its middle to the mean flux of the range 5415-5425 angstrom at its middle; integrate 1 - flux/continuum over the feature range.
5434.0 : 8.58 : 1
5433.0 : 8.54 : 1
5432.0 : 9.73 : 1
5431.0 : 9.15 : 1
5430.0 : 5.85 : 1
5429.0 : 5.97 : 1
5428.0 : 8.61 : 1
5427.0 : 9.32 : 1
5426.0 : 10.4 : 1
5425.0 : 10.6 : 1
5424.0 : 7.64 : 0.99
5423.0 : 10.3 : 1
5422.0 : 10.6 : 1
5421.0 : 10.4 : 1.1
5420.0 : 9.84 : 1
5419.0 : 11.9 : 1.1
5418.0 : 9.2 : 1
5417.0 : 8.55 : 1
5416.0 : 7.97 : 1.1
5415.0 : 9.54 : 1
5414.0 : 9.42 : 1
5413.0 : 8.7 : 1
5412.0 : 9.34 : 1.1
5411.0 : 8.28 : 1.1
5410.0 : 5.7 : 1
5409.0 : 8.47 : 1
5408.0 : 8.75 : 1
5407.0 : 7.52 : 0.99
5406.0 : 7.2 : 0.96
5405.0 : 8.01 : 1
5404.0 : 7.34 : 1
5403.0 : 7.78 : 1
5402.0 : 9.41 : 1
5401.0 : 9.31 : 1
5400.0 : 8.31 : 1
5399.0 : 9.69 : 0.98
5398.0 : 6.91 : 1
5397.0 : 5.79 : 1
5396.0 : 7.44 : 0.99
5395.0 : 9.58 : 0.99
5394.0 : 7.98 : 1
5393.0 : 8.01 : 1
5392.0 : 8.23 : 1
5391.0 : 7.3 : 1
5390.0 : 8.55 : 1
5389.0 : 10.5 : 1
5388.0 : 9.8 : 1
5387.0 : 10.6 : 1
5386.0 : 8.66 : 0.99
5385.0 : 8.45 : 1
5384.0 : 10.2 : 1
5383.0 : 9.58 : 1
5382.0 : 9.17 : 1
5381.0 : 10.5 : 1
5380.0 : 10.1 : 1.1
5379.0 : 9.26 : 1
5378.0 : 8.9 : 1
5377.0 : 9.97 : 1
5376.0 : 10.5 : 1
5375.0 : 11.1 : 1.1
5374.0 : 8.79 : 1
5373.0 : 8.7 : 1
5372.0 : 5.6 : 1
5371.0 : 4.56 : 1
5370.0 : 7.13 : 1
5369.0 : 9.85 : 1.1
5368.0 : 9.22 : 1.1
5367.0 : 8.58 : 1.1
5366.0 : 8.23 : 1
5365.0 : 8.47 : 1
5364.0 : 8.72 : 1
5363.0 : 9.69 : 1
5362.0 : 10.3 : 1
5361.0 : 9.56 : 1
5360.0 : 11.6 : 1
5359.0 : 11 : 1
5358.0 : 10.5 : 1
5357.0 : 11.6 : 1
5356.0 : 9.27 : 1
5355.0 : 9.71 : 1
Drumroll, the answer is 3.80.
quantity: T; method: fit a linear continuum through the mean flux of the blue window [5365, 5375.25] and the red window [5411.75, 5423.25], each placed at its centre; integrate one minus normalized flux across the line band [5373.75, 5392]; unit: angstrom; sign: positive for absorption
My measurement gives -2.2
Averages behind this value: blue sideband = 8.12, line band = 9.53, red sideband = 9.64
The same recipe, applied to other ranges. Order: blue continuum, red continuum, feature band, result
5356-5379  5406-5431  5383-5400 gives 0.8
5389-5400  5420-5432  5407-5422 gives -0.5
